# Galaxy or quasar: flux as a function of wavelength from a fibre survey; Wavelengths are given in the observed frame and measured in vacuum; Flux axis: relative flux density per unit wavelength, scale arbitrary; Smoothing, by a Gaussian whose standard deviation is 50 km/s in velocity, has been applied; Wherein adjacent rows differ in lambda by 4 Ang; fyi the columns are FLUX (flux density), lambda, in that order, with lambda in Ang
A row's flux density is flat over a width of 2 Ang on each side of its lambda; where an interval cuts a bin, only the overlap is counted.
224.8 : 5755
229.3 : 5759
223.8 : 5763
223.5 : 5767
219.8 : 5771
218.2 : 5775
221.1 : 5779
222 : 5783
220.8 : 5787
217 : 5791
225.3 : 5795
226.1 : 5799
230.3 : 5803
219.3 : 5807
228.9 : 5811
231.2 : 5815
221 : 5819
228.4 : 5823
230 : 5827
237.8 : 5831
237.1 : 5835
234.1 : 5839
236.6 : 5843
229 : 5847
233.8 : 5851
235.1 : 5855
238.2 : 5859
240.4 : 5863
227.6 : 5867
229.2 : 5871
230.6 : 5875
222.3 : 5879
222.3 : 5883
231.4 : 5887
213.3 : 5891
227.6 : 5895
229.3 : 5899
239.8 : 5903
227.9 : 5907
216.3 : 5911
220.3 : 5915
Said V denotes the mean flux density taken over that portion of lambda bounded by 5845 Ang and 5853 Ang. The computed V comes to 231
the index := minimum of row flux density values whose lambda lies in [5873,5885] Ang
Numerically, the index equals 222.3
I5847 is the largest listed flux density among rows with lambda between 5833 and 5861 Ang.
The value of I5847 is 238.2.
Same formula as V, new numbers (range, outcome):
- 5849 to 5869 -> 235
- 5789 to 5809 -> 224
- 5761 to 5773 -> 222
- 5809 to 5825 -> 227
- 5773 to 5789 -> 221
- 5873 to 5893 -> 224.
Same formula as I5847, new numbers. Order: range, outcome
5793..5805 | 230.3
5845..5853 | 233.8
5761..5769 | 223.8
